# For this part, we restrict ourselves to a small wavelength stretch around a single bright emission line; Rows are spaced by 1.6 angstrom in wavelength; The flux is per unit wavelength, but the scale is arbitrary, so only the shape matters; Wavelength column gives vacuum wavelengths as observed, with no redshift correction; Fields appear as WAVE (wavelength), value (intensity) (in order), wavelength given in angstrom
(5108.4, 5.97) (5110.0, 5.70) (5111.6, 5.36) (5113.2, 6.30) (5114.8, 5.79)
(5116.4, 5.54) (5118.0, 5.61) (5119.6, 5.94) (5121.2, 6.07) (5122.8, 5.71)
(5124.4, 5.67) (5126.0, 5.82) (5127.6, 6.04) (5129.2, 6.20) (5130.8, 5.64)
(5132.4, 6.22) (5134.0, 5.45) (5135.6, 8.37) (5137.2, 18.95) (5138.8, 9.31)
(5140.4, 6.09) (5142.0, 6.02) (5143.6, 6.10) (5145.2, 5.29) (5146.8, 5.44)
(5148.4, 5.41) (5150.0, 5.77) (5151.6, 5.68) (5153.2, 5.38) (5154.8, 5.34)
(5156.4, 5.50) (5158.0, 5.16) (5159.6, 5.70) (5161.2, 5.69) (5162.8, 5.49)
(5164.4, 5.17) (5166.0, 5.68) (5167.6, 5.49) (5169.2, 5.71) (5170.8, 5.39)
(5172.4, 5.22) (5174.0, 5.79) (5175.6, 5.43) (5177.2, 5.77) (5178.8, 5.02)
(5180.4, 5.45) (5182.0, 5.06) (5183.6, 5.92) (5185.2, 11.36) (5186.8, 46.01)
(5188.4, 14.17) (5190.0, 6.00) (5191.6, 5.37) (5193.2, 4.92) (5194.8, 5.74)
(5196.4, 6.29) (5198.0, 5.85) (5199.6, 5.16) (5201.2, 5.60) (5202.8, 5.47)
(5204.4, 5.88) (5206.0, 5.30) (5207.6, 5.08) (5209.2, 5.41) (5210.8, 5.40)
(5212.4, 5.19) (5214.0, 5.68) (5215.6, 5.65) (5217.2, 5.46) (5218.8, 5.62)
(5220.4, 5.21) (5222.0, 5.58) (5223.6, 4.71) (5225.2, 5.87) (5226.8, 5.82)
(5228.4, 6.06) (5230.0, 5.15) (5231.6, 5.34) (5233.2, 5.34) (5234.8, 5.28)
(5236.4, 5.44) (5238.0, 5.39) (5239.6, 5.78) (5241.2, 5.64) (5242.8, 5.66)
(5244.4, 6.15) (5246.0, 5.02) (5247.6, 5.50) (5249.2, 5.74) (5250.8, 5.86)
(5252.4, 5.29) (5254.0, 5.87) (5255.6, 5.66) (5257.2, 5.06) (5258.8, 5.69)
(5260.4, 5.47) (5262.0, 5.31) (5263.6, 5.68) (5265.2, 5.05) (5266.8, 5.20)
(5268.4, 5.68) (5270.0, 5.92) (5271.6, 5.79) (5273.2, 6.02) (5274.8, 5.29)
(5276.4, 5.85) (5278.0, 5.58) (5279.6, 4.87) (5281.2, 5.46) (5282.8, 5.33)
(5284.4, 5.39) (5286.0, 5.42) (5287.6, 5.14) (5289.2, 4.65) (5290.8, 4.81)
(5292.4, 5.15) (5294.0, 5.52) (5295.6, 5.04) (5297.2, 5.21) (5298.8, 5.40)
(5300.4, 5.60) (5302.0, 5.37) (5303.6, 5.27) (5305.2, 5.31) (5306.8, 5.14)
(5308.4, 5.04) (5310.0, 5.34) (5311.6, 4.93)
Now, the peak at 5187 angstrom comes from [O III] 5007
